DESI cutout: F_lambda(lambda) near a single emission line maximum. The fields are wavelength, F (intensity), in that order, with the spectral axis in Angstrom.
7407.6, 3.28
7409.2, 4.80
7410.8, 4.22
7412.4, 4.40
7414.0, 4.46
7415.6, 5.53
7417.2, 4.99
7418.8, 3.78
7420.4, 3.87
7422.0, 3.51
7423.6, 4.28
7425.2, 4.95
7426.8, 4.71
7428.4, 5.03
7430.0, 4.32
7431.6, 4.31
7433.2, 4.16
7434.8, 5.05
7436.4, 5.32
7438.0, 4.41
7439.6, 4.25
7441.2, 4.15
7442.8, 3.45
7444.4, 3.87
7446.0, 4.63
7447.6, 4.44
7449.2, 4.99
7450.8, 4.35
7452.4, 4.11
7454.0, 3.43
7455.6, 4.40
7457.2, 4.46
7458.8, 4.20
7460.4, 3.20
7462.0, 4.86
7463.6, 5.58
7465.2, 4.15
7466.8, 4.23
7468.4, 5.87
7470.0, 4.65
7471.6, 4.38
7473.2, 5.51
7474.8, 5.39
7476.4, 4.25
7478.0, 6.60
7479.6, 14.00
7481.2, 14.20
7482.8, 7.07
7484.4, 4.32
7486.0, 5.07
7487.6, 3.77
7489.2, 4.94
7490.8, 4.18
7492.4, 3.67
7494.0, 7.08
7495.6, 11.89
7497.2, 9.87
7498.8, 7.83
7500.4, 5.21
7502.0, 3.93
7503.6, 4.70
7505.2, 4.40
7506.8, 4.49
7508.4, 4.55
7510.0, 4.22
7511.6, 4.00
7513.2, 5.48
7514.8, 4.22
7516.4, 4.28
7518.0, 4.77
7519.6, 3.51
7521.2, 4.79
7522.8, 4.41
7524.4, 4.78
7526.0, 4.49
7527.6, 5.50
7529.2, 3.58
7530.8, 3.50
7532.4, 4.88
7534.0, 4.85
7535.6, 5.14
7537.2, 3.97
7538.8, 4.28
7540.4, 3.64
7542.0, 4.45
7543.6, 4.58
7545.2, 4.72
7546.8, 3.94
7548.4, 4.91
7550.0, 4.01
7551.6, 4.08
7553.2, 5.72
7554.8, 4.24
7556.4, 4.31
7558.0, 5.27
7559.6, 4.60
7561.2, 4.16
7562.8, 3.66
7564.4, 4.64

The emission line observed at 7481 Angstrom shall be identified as [S II] 6716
